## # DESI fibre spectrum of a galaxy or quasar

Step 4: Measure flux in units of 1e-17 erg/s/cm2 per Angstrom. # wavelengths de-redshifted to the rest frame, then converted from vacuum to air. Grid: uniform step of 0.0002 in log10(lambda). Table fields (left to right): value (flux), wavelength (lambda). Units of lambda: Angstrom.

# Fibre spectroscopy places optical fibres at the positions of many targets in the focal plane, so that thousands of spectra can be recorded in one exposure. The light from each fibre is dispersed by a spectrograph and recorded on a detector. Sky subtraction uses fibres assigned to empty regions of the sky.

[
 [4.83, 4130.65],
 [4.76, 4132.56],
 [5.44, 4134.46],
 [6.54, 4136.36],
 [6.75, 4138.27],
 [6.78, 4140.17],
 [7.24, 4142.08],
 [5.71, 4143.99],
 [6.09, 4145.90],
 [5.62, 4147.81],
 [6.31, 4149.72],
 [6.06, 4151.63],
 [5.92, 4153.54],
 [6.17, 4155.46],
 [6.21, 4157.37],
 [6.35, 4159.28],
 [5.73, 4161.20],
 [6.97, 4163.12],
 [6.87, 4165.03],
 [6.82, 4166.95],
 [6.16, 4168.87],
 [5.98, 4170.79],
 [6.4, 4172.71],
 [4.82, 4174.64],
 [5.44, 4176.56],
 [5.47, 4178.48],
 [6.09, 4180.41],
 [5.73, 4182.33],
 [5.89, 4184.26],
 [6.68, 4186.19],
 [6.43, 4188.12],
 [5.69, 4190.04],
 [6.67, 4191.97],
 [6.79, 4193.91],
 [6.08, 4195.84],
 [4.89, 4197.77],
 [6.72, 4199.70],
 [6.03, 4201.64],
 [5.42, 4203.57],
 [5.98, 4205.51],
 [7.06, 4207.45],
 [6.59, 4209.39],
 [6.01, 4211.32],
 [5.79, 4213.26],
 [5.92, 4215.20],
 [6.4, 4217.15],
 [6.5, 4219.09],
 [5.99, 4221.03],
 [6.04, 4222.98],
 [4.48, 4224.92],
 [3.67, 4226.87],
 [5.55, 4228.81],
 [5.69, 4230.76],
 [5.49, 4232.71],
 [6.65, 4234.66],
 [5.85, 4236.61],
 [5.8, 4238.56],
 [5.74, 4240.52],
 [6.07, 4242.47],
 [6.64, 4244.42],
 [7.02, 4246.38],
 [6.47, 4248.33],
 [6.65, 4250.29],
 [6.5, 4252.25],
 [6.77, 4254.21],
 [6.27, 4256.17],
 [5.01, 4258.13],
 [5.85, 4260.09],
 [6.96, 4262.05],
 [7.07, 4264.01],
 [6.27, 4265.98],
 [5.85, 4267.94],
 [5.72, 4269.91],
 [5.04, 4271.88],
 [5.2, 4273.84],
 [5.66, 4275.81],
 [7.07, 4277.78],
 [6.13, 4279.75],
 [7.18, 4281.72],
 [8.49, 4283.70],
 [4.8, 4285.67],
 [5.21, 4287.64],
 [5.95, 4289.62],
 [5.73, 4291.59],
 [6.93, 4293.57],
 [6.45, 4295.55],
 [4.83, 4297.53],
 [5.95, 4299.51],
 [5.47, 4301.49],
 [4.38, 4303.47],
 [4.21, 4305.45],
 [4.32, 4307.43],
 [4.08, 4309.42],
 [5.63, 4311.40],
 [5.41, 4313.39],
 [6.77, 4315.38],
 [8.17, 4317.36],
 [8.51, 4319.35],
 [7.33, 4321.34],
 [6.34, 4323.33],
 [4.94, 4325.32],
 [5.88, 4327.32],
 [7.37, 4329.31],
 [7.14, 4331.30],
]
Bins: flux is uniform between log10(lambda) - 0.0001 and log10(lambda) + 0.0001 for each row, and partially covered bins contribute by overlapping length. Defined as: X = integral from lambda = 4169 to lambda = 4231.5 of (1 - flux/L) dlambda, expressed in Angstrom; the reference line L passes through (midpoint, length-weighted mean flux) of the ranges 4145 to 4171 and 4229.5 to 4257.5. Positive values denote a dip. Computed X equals 3.3 Angstrom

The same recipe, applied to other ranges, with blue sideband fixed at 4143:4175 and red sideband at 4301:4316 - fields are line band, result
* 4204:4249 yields -2.76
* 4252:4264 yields -2.02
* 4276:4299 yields -4.83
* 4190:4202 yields -0.61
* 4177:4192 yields -0.18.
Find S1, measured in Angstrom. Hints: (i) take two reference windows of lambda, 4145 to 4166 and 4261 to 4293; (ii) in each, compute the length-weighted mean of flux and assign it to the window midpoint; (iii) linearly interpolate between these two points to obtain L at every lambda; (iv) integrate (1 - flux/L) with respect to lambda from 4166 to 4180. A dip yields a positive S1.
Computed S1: 0.7 Angstrom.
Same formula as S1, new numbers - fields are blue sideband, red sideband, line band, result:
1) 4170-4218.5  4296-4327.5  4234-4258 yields -1.60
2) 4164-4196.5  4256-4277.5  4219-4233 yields 1.54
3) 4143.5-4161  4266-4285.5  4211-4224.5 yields 0.21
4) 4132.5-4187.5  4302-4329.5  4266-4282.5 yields -0.06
